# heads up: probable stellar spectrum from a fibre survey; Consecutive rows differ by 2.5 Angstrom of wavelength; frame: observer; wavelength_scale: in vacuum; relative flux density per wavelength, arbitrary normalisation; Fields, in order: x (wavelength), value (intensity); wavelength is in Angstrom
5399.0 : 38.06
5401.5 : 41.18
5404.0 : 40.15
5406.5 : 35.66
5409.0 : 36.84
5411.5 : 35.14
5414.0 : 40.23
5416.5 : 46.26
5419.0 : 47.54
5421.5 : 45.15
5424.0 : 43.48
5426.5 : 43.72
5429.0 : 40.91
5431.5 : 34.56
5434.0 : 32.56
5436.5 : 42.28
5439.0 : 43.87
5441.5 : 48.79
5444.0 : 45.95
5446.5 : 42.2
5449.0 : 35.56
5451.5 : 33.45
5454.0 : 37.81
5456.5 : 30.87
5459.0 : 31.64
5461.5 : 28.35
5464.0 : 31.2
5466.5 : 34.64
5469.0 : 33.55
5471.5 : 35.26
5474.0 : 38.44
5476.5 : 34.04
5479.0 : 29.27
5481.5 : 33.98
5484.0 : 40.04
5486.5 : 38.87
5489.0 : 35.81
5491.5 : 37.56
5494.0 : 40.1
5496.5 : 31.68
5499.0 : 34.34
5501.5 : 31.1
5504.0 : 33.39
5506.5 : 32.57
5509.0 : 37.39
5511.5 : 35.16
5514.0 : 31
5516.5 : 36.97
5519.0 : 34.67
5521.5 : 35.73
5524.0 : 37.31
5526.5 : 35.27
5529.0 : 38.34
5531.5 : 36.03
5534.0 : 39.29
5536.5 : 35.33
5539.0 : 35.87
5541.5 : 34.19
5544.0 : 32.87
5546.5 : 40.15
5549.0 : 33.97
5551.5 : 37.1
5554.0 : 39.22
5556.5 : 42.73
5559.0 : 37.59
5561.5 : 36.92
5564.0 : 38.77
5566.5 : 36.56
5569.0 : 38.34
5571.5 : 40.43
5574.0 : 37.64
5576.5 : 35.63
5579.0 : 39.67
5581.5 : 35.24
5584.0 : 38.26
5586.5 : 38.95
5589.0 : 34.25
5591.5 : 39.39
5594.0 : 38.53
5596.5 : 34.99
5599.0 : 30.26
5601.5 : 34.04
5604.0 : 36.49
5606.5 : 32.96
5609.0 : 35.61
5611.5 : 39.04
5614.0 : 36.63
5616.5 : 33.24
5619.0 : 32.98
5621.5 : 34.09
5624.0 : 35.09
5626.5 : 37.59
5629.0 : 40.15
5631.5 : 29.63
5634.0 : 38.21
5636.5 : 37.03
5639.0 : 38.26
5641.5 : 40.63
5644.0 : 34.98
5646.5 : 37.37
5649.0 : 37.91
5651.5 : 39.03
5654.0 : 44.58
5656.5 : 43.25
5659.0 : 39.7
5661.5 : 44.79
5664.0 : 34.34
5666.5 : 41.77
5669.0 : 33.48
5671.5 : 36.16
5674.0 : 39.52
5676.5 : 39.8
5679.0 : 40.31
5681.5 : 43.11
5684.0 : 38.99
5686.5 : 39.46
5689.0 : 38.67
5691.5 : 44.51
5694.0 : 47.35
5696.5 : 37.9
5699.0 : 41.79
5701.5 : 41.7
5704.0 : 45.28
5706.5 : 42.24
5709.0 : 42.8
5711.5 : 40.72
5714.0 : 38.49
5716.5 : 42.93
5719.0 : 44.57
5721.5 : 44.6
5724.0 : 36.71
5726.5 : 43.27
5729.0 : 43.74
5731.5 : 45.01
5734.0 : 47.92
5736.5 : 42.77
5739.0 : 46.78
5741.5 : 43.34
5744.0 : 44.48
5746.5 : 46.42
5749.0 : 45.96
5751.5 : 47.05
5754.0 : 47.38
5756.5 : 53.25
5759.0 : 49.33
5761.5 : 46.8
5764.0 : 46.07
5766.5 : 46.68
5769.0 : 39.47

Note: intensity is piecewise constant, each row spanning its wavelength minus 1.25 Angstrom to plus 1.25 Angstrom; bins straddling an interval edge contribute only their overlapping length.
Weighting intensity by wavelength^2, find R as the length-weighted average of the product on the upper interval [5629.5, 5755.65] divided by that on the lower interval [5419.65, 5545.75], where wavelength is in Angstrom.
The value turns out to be 1.2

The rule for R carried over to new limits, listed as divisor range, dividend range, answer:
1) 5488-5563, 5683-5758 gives 1.30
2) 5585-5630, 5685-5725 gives 1.21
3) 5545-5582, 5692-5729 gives 1.17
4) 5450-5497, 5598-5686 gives 1.15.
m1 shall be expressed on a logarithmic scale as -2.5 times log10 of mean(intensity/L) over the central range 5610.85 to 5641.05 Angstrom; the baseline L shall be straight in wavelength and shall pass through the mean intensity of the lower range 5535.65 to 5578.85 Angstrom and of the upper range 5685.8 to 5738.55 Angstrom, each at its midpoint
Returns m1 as 0.104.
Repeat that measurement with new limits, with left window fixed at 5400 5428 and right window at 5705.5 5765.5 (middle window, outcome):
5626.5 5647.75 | 0.178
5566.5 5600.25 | 0.165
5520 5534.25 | 0.158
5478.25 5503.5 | 0.192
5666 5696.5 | 0.104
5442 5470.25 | 0.181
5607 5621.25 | 0.226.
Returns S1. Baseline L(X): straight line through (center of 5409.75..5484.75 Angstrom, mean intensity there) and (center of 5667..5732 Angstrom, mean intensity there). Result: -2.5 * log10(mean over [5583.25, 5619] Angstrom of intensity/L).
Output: 0.12 mag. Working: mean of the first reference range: 38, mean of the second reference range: 41.2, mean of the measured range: 35.8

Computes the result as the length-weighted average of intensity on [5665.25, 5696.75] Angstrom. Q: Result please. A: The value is 40.1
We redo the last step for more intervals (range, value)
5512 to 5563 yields 36.5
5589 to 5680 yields 37.2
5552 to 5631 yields 36.7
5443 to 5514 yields 35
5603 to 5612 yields 35.8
